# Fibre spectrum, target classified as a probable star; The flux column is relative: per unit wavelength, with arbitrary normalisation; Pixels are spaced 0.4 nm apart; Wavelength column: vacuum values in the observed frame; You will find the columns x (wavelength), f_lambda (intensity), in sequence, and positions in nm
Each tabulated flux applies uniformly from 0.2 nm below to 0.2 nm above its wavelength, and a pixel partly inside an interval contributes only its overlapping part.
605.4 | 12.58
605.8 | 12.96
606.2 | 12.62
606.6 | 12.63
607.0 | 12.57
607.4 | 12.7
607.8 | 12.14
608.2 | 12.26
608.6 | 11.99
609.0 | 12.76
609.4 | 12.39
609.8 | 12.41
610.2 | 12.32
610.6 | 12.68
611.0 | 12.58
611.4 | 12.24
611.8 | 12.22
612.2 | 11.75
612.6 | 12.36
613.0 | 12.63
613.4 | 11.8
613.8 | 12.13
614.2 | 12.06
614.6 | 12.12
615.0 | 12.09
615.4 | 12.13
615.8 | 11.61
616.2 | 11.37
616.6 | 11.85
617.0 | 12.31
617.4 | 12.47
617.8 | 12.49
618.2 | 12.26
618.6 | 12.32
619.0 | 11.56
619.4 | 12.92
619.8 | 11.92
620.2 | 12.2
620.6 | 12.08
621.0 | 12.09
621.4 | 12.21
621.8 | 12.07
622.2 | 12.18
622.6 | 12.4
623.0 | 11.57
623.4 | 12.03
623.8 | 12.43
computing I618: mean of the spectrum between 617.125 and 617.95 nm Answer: 12.5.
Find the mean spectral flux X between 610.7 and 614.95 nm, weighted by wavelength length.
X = 12.2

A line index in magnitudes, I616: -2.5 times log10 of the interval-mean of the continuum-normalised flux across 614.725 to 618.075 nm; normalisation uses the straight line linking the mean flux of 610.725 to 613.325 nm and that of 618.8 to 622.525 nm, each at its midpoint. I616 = 0.01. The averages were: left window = 12.3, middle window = 12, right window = 12.1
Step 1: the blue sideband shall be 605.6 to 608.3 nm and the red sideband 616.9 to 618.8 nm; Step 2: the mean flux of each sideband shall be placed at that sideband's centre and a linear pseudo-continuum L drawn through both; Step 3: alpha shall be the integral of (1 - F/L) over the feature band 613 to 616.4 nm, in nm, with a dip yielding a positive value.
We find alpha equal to 0.13 nm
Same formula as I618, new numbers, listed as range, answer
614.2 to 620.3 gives 12.1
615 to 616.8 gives 11.8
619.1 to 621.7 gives 12.2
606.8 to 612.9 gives 12.4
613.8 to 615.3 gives 12.1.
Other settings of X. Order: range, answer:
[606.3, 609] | 12.4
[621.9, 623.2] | 12.1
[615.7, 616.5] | 11.5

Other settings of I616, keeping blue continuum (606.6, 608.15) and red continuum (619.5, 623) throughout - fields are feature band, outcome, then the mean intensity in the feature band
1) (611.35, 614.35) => 0.017 mag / 12.1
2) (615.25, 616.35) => 0.051 mag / 11.7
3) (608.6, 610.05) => -0.001 mag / 12.4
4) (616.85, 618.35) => -0.015 mag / 12.4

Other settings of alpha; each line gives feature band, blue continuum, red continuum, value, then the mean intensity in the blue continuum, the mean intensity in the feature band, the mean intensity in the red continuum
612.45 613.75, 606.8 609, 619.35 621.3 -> 0.01 nm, 12.4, 12.2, 12.2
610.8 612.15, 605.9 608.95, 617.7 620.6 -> 0.01 nm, 12.5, 12.3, 12.2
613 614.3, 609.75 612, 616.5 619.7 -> 0.03 nm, 12.4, 12.1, 12.3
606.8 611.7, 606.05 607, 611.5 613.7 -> 0.00 nm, 12.6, 12.4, 12.2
